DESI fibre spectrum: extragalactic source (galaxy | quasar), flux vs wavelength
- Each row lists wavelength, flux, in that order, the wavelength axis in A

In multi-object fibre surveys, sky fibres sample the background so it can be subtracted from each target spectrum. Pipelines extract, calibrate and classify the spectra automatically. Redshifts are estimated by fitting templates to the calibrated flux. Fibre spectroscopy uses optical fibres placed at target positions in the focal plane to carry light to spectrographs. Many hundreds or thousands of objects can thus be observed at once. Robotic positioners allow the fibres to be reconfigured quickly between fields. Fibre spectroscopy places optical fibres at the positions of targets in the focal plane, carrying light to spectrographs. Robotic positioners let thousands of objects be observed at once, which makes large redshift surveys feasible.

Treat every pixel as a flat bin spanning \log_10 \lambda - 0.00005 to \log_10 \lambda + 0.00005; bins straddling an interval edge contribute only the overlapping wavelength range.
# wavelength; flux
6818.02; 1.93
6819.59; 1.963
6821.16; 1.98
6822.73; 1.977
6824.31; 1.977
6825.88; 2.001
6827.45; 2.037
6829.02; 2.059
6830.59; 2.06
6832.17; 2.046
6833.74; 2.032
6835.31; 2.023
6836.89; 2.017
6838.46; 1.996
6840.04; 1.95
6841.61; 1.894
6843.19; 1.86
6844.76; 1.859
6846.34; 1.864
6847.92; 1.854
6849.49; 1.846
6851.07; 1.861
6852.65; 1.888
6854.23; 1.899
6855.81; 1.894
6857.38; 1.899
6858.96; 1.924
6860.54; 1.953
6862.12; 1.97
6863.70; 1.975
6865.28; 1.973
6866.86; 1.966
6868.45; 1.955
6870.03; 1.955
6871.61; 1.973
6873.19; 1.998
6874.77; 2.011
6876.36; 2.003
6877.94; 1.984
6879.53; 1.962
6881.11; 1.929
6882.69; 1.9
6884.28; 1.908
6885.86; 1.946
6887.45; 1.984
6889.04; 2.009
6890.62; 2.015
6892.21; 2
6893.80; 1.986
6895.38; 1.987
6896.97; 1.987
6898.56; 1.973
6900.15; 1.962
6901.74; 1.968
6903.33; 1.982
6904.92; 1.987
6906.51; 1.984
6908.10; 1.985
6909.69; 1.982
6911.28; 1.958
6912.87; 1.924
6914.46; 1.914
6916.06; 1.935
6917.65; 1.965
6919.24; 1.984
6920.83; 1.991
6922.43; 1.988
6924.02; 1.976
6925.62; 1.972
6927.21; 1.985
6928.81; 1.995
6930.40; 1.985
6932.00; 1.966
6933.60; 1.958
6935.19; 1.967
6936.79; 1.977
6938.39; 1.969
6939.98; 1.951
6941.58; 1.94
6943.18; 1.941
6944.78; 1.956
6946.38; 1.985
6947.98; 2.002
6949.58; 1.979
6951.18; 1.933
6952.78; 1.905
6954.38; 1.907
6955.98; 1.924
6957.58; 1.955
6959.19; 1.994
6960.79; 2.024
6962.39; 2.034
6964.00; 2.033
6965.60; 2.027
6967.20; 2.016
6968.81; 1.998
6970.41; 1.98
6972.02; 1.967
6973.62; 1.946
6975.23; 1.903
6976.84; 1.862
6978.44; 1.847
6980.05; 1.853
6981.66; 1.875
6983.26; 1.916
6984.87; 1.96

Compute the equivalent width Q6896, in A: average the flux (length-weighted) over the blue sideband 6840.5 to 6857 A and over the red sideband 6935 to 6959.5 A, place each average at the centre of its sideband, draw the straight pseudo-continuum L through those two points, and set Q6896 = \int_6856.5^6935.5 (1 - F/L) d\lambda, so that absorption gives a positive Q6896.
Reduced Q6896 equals -2.3 A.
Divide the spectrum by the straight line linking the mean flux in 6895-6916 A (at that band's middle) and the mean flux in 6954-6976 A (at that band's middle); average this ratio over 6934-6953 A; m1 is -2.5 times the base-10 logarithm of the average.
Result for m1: 0.01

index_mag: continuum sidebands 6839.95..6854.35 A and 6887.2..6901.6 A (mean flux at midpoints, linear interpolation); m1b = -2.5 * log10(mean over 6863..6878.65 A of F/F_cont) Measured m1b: -0.03 mag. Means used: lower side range 1.87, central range 1.98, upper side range 1.99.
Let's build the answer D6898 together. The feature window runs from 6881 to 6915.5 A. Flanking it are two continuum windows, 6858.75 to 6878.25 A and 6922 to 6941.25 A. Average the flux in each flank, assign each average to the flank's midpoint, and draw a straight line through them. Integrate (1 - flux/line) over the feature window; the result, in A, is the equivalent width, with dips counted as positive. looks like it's 0.1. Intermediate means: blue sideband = 1.97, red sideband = 1.97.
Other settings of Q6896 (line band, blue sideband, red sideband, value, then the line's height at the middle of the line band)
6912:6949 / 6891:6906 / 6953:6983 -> 0.0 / 1.97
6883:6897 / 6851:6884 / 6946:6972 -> -0.2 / 1.96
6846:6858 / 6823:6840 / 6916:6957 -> 0.8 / 2.01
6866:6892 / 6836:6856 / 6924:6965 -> -0.6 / 1.92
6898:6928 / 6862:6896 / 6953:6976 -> 0.1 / 1.97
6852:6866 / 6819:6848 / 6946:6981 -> 0.3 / 1.97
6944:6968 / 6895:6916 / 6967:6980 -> -0.5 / 1.94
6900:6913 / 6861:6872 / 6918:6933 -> 0.0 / 1.98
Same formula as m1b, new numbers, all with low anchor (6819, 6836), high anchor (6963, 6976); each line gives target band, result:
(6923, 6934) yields 0.01 mag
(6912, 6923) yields 0.02 mag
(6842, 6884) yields 0.04 mag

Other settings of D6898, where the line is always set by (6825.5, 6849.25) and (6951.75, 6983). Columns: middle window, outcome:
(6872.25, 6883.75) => 0.0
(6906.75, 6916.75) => 0.0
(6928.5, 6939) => -0.1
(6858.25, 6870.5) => 0.0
